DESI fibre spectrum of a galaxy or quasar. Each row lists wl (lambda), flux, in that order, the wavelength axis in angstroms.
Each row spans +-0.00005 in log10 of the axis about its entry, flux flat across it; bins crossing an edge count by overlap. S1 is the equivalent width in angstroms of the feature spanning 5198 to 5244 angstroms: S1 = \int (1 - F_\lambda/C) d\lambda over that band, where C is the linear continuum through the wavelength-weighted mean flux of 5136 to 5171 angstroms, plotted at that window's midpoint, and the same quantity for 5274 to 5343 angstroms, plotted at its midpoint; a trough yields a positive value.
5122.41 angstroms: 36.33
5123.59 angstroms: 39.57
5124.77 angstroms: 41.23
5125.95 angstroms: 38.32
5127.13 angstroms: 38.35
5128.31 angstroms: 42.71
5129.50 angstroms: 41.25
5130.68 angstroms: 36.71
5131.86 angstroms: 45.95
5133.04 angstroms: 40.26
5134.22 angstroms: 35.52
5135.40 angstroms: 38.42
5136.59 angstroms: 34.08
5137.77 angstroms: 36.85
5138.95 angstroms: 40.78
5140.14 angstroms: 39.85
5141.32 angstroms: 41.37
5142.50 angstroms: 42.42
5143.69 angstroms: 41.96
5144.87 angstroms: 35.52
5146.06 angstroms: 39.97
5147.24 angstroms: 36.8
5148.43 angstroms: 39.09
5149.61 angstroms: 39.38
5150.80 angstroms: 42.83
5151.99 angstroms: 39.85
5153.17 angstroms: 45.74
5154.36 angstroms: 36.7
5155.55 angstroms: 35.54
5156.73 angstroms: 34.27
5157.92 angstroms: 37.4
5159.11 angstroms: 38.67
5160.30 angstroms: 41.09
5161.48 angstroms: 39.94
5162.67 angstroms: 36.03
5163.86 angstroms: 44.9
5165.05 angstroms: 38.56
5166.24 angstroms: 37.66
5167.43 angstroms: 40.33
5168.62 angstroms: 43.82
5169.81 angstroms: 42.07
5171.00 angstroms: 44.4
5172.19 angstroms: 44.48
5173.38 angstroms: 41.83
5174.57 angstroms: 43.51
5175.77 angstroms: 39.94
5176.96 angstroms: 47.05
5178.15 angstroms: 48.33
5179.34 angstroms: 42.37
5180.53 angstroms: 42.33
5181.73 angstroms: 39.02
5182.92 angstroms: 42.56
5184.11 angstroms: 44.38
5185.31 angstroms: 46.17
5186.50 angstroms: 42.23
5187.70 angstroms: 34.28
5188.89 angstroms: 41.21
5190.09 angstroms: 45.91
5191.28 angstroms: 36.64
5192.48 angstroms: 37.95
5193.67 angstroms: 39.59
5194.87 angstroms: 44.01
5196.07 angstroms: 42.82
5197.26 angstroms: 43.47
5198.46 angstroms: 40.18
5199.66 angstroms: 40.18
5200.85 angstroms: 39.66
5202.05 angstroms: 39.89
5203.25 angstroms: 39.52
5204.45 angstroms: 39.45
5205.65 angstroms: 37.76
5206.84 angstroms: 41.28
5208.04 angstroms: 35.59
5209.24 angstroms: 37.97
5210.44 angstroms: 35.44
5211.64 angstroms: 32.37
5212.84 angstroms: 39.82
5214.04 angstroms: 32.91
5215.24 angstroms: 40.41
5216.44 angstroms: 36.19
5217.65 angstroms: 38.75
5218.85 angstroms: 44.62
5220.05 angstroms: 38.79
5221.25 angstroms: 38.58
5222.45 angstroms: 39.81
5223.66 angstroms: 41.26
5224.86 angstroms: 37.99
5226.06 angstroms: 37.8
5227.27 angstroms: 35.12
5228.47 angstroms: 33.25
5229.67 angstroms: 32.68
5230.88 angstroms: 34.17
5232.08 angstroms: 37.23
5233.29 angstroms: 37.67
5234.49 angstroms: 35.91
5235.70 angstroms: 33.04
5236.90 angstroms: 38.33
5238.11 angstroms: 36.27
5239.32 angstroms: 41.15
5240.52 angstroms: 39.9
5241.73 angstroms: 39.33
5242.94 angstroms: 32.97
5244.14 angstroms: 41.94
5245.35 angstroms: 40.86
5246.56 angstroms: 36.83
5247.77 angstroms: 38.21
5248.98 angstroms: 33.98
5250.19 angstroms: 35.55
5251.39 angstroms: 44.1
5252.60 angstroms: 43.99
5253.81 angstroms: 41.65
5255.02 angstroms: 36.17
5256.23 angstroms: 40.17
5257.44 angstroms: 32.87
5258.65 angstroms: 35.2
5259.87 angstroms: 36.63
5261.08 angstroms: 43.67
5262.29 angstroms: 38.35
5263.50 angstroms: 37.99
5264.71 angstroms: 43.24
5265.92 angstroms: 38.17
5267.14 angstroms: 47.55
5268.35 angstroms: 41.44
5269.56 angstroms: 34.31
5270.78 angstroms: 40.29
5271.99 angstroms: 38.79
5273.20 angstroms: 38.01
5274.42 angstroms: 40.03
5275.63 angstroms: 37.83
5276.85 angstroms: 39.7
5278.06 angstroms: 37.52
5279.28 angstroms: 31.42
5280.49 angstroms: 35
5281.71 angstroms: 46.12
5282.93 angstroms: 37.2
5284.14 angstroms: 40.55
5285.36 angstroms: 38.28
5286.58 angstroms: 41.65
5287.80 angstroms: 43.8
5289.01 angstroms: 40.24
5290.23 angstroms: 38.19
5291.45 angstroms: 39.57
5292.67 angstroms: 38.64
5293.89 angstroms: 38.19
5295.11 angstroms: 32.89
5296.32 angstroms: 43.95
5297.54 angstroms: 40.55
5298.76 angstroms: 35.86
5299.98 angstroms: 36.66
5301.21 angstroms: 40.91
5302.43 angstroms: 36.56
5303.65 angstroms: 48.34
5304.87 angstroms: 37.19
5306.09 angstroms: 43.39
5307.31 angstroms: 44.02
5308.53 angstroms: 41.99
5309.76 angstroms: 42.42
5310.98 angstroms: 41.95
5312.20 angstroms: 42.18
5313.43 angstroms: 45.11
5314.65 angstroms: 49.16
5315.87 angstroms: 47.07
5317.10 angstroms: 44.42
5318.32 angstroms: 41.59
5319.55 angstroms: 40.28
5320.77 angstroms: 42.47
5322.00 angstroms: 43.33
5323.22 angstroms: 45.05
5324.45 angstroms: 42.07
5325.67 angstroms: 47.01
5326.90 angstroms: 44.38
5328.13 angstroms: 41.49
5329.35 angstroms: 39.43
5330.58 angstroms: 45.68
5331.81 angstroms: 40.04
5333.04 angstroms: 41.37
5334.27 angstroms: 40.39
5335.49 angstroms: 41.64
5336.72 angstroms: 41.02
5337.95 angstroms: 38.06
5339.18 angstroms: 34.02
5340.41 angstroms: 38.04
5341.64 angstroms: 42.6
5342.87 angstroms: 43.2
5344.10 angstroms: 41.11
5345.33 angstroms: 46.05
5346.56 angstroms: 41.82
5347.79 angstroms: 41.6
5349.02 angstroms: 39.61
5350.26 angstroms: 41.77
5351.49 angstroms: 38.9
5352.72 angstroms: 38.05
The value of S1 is 2.7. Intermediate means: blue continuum 39.5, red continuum 40.9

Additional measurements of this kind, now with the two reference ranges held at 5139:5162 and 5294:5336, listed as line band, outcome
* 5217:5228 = 0.4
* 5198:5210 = 0.4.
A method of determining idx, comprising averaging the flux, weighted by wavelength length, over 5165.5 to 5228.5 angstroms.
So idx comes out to 40.3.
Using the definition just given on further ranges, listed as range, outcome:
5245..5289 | 39.1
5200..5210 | 38.9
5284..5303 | 39.1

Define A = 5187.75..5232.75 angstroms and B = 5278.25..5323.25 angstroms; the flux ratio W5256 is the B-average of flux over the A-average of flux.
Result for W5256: 1.06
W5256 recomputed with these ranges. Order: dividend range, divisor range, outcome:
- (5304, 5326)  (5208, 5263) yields 1.15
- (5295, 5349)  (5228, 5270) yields 1.10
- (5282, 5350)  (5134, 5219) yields 1.03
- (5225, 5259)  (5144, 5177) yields 0.93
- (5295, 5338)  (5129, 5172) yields 1.06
